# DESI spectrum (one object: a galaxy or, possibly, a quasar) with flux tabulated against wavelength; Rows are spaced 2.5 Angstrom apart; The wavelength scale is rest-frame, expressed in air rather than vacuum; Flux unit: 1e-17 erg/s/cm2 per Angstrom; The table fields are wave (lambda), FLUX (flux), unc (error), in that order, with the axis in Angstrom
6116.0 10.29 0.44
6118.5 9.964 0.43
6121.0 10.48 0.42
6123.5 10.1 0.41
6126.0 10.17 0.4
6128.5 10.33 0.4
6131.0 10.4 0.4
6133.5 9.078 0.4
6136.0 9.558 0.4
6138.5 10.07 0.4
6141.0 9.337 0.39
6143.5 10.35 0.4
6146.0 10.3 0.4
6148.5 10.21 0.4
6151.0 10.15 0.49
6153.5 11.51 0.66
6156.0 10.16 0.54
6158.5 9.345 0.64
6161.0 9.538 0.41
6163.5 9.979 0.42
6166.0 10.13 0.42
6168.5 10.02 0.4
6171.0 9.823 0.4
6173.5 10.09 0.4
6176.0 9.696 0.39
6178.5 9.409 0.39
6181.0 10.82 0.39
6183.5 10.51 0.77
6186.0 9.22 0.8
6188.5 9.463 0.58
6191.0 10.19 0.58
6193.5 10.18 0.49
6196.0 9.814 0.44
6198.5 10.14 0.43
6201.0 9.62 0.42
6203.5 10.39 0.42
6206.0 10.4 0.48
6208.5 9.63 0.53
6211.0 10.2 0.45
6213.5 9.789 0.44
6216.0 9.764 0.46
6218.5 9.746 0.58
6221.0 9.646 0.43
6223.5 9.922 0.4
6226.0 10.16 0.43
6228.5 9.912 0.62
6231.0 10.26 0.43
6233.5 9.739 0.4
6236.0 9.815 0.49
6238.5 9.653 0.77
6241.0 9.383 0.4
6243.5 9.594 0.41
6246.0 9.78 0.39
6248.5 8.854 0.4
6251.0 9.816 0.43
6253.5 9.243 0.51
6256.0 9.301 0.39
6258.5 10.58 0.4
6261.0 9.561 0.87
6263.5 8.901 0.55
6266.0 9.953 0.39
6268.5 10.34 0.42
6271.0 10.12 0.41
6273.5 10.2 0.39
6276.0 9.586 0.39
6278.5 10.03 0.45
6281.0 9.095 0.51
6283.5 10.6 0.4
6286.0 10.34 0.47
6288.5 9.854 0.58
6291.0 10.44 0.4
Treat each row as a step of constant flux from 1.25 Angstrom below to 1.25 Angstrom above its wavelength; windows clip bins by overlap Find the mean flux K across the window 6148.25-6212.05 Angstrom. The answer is 10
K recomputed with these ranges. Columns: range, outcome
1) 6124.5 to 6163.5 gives 10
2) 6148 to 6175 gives 10.1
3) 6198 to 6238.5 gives 9.93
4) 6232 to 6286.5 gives 9.74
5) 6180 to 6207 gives 10.1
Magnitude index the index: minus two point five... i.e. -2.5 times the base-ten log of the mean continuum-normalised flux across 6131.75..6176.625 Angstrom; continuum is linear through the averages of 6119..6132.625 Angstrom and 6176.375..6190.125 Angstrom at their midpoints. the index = 0.01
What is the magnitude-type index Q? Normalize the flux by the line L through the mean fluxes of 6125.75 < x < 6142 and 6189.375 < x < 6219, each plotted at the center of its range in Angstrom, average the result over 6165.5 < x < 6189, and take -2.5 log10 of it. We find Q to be 0.00 mag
